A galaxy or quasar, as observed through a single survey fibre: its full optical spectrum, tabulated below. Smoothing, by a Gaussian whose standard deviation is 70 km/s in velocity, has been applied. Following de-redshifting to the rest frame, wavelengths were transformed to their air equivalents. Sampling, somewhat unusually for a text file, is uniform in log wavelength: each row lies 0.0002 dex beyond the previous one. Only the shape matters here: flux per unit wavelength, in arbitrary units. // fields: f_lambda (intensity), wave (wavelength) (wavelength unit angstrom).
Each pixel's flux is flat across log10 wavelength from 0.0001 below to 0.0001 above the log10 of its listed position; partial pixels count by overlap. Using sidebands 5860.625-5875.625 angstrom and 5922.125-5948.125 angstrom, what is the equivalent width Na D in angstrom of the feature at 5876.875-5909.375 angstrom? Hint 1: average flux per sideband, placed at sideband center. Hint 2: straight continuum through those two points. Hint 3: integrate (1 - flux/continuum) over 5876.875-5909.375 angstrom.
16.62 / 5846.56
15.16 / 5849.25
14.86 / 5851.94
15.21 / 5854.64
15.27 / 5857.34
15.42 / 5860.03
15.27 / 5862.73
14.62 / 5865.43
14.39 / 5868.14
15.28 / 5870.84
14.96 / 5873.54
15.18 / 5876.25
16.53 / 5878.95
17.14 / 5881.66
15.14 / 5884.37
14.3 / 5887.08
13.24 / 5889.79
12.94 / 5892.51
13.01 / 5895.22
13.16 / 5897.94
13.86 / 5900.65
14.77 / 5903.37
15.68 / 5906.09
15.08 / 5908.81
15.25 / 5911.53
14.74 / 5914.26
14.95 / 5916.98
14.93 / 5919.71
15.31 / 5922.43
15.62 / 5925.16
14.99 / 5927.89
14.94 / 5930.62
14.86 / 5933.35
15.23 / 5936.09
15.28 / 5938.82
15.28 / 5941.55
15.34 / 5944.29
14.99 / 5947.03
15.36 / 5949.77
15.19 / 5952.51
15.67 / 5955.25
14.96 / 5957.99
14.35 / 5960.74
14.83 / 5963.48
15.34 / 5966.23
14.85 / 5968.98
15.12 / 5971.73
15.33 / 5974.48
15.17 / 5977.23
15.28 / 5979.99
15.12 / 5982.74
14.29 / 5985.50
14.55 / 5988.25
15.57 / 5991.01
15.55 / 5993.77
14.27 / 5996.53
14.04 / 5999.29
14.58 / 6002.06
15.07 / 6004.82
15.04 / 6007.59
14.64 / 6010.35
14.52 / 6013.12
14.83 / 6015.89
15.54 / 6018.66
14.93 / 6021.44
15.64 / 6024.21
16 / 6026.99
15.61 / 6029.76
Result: 1.0 angstrom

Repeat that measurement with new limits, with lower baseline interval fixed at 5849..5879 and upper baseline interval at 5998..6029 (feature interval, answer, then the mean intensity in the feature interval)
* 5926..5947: -0.10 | 15.1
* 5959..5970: 0.14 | 14.8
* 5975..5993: -0.01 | 15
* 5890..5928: 1.38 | 14.5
